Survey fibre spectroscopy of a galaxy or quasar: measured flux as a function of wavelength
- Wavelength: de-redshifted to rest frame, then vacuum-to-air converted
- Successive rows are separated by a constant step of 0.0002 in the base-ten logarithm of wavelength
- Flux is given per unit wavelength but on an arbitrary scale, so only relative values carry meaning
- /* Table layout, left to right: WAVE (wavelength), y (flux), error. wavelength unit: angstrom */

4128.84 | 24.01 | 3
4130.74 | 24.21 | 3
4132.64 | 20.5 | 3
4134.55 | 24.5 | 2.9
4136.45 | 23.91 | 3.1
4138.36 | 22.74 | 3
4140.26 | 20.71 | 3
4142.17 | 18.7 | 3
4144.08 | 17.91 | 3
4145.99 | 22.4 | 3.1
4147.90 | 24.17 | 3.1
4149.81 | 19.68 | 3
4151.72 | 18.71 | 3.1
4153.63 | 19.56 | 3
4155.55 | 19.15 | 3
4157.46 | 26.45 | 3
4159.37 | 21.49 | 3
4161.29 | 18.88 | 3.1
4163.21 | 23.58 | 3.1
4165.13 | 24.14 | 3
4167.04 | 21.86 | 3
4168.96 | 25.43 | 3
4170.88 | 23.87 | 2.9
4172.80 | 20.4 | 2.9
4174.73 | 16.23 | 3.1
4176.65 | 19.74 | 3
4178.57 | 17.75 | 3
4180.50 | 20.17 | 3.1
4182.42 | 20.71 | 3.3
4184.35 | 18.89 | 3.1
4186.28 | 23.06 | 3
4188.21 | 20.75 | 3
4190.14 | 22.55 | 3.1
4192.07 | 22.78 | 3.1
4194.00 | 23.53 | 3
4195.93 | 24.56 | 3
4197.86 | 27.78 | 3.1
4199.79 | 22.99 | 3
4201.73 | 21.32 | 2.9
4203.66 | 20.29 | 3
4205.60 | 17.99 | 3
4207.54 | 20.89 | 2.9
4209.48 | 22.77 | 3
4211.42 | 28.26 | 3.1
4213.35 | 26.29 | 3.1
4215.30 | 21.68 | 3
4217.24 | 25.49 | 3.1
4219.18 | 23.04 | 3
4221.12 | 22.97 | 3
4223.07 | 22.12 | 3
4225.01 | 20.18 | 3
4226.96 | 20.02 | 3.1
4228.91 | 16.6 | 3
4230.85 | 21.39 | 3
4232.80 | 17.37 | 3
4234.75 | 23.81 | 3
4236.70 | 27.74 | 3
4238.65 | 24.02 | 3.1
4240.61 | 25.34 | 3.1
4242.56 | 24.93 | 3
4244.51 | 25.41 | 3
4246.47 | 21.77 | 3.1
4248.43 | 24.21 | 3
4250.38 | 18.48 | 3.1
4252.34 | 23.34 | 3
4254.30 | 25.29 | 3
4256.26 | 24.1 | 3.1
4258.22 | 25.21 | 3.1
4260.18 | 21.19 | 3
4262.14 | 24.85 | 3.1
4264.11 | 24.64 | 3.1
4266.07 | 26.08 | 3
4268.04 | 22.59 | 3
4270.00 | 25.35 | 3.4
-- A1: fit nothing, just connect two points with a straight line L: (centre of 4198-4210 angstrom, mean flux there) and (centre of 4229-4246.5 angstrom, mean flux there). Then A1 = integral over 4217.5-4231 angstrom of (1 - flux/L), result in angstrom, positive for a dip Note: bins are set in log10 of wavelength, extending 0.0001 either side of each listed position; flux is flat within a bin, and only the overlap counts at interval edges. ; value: 0.8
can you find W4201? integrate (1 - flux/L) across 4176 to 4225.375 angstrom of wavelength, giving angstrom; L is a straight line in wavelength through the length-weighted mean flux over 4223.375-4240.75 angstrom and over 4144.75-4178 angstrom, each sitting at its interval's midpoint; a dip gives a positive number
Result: -1.7 angstrom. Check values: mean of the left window 21.4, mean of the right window 21.7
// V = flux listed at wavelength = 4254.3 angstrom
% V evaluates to 25.29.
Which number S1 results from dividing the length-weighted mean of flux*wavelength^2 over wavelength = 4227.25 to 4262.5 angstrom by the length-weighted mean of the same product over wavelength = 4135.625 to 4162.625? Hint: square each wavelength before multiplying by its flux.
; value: 1.14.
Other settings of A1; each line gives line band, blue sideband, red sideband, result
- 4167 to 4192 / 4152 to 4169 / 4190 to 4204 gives 2.0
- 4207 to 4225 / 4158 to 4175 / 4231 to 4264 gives -0.5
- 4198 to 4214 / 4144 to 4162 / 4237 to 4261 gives -0.2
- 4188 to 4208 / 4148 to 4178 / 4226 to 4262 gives -0.4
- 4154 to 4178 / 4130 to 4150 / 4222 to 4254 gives 0.3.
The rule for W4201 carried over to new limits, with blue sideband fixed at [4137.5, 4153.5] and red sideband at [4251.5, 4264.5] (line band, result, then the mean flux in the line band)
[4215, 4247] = 0.85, 22.6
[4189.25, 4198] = -0.74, 23.9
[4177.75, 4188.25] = 0.74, 20.2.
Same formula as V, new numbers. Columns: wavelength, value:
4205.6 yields 17.99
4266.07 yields 26.08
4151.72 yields 18.71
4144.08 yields 17.91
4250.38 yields 18.48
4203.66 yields 20.29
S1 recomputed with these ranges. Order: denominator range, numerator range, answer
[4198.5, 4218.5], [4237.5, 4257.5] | 1.06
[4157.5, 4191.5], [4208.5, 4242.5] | 1.10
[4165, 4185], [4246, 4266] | 1.18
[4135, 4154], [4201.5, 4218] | 1.12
